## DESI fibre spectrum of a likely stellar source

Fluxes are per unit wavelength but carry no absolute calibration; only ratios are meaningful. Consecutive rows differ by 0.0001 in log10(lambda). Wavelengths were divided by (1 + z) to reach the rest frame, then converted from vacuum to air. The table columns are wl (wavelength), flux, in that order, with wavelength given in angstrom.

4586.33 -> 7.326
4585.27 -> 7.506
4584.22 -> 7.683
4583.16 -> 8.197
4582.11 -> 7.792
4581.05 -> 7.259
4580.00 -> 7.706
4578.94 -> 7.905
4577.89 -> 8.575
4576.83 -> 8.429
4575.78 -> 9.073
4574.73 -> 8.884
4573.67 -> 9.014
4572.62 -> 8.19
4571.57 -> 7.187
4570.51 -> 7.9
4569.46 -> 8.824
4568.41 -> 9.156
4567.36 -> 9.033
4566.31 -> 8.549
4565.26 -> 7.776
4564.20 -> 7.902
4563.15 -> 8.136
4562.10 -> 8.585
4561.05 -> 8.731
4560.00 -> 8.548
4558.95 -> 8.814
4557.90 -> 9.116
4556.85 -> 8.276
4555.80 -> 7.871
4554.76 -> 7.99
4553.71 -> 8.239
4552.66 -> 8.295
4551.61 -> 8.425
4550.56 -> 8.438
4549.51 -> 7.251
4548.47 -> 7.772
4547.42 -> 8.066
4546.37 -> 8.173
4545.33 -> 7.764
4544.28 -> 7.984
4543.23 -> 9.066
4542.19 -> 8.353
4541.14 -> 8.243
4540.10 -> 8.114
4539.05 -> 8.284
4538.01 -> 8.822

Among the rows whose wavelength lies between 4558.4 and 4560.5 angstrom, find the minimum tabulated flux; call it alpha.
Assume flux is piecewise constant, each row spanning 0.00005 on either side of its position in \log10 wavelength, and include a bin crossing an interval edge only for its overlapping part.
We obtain 8.548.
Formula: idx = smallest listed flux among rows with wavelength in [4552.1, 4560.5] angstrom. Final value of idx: 7.871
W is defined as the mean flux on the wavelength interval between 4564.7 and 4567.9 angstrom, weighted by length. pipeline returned 8.44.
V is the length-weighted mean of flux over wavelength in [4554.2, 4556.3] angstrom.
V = 7.96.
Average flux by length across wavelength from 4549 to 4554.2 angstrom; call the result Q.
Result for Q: 8.12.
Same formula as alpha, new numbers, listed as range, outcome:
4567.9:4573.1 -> 7.187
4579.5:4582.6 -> 7.259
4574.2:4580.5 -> 7.706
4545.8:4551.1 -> 7.251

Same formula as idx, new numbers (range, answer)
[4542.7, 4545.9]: 7.764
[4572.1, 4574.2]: 8.19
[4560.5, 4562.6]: 8.585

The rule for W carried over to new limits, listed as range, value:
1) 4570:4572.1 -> 7.53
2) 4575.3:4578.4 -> 8.68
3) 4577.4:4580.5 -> 8.06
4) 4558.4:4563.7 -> 8.56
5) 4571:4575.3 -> 8.31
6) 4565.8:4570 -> 8.9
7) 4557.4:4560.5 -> 8.82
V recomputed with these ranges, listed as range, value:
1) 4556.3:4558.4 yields 8.68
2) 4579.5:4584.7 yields 7.73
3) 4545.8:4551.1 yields 7.95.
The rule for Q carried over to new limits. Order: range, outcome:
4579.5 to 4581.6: 7.48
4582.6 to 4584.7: 7.95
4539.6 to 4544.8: 8.36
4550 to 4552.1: 8.39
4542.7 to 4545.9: 8.28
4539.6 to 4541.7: 8.19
